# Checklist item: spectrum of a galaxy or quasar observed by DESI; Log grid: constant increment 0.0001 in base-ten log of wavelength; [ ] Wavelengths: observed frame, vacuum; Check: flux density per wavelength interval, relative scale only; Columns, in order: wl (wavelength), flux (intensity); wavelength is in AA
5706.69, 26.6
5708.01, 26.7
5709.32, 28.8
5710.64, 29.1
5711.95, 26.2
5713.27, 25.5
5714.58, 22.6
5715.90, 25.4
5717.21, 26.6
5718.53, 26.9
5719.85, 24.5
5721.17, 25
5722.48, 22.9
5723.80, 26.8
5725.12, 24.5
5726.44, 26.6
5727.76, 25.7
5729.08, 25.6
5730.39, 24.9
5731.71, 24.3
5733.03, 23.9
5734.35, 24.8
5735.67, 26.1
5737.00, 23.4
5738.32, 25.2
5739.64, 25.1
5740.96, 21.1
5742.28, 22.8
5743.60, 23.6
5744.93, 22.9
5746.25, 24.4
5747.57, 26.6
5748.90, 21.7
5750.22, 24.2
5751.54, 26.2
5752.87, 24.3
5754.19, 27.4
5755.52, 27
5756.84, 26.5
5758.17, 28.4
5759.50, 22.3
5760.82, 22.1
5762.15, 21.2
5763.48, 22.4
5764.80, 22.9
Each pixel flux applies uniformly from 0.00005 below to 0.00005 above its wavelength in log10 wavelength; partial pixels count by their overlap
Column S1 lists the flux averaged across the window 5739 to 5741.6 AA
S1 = 23.1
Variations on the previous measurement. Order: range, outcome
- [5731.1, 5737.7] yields 24.5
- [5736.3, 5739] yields 24.3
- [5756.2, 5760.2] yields 25.7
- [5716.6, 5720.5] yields 26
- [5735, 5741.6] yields 24.2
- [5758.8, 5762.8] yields 21.9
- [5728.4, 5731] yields 25.3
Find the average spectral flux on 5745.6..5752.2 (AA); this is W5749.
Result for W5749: 24.6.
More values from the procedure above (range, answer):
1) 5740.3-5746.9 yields 23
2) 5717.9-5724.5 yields 25.2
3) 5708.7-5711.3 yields 28.9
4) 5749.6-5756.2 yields 25.8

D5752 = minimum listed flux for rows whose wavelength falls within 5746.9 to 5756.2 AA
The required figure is 21.7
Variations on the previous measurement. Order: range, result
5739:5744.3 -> 21.1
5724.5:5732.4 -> 24.3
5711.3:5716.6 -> 22.6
